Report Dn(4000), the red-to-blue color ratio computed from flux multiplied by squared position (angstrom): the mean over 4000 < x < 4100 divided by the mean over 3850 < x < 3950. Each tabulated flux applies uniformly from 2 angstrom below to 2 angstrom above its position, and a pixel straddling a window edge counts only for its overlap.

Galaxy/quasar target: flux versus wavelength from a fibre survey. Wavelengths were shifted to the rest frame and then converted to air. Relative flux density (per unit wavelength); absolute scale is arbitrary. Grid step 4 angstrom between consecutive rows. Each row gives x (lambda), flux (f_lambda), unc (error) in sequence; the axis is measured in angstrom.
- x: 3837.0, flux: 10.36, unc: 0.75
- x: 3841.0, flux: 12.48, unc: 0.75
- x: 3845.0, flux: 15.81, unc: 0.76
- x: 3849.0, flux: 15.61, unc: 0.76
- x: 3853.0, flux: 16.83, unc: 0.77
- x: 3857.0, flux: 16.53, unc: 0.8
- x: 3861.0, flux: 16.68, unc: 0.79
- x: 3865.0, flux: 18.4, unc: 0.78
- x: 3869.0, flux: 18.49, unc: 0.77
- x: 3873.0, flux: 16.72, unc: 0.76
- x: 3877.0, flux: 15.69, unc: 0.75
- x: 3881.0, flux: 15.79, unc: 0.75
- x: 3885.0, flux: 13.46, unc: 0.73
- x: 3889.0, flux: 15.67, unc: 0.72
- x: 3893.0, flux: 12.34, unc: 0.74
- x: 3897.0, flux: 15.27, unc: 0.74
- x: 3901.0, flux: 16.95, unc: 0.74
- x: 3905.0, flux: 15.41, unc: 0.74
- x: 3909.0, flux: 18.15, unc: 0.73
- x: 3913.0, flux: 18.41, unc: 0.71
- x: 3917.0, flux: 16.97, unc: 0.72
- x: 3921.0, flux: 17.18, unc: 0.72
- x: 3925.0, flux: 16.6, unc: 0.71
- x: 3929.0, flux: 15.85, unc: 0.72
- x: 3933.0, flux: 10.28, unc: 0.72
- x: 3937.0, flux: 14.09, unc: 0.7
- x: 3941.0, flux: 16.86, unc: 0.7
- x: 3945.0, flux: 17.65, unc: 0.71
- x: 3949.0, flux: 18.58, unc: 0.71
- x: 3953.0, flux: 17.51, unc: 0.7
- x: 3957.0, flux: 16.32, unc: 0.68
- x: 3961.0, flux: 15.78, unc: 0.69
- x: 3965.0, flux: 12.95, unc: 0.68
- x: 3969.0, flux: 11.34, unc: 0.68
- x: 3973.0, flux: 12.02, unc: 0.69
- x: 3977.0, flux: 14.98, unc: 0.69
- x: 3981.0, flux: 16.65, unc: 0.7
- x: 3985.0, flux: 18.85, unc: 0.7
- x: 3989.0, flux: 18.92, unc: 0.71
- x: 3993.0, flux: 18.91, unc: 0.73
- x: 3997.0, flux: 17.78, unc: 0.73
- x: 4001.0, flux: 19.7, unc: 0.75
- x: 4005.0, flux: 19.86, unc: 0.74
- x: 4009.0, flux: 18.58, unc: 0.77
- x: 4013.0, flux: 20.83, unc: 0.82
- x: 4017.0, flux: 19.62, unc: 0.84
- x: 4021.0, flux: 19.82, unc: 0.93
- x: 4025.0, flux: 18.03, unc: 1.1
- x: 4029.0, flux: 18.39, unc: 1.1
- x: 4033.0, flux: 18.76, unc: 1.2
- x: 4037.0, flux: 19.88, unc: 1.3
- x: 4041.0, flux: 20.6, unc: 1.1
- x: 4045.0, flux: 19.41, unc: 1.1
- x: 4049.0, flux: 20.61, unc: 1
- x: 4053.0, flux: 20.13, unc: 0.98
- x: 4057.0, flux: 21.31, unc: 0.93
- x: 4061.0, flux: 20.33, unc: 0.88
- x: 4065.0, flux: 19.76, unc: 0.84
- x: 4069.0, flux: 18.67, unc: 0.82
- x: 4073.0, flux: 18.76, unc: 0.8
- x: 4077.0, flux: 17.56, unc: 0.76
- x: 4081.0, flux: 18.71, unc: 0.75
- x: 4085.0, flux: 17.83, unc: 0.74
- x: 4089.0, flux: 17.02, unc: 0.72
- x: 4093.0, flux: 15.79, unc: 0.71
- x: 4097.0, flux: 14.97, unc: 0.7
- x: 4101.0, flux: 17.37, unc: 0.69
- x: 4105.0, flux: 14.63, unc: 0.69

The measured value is 1.27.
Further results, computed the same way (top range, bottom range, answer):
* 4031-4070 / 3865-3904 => 1.38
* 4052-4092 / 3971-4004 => 1.14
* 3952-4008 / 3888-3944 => 1.09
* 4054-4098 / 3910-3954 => 1.20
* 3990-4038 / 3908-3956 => 1.21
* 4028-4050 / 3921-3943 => 1.38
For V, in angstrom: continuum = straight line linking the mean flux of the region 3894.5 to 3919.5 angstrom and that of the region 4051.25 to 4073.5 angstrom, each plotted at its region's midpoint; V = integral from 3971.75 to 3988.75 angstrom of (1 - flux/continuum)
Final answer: 1.99 angstrom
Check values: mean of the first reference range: 16.8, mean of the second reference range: 19.9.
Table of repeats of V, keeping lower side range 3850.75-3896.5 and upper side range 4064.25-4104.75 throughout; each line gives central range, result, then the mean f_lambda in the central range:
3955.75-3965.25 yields 0.8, 15.3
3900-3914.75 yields -0.9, 17.2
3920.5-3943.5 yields 1.9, 15.1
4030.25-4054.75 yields -3.8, 19.8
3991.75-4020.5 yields -4.1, 19.4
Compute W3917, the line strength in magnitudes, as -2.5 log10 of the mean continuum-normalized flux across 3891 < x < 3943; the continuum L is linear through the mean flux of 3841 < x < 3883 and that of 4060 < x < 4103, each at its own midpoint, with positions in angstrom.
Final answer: 0.07 mag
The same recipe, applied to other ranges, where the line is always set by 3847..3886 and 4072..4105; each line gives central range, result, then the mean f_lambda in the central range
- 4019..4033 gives -0.11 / 18.7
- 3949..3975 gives 0.14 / 14.6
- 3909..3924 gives -0.06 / 17.5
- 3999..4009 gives -0.16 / 19.5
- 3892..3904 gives 0.10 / 15.1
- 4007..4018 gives -0.17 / 19.7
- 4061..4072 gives -0.14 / 19.4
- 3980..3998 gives -0.09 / 18.3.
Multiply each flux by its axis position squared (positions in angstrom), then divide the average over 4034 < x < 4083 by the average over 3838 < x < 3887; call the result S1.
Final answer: 1.36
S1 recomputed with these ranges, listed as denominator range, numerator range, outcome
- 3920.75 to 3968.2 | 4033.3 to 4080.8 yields 1.33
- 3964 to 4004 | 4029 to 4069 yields 1.26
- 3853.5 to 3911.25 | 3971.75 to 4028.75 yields 1.20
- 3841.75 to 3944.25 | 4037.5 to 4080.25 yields 1.34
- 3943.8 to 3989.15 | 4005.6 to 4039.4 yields 1.25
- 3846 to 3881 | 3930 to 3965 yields 0.98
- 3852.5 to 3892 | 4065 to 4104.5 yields 1.19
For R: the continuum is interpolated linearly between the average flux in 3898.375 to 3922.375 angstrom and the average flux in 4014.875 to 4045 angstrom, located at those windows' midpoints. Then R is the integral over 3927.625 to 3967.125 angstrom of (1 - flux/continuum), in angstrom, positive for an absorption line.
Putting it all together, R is 4.97 angstrom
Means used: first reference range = 17.1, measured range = 15.6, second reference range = 19.3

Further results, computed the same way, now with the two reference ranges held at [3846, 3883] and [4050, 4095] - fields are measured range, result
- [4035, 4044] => -0.8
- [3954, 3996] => 4.8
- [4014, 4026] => -0.8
